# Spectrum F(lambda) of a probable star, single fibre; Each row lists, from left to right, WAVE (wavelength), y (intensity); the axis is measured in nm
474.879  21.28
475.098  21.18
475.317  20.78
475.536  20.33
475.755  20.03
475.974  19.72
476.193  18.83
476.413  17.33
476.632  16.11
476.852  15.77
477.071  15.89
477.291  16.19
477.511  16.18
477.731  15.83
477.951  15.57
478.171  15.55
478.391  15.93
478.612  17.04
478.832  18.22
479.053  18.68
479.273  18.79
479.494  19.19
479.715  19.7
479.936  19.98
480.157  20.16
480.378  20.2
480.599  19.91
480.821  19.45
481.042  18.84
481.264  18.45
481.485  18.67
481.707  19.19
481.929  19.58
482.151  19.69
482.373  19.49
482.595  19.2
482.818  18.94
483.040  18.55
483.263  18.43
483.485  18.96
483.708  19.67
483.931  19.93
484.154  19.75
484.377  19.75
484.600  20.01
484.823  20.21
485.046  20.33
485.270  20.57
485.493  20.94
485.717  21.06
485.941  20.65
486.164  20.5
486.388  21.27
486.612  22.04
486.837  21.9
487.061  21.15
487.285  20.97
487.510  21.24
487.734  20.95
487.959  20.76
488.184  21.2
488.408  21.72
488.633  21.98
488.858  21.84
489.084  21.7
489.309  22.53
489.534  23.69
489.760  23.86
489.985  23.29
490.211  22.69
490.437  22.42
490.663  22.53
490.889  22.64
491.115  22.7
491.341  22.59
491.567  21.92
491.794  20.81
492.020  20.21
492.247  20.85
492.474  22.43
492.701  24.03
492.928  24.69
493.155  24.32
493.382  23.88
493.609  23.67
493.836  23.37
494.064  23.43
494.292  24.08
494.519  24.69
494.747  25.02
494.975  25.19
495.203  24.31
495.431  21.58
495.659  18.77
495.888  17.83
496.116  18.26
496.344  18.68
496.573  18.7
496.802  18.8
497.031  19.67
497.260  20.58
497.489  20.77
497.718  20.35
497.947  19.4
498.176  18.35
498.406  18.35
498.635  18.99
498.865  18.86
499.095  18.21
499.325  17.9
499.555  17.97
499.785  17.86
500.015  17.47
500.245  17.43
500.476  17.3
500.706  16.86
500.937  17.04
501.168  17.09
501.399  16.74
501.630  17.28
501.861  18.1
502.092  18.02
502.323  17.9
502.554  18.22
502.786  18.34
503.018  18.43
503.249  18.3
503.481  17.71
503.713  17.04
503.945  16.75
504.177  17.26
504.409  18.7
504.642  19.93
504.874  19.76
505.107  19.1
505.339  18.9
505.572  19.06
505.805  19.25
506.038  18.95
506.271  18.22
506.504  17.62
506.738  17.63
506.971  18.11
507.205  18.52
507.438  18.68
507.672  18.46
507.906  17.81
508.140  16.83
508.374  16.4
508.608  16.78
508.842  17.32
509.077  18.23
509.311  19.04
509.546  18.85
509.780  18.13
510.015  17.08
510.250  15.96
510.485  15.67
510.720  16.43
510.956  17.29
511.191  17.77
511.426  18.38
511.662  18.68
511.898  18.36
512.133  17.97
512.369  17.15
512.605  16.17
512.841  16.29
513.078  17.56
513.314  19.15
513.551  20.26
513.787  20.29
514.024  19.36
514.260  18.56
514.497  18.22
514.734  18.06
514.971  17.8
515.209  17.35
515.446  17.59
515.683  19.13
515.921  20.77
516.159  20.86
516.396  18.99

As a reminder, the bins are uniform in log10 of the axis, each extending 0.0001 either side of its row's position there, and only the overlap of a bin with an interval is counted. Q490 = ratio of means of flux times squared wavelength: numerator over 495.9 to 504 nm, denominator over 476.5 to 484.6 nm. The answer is 1.07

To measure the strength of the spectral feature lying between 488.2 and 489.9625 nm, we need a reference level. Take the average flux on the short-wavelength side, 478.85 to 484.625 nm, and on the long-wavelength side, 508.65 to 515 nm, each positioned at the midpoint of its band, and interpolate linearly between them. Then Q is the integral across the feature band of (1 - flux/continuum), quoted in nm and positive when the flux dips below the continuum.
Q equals -0.32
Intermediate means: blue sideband 19.3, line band 22.5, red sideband 17.9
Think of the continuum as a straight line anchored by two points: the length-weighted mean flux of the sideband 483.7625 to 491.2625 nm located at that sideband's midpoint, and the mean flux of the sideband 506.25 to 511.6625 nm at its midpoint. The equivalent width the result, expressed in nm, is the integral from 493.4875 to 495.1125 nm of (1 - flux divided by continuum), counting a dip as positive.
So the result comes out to -0.32 nm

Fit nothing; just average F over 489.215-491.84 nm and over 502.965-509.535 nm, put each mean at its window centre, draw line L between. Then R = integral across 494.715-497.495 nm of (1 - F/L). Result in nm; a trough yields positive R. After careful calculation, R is 0.081 nm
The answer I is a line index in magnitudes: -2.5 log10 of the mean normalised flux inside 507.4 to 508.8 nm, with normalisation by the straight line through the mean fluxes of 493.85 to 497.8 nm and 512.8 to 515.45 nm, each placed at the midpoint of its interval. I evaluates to 0.12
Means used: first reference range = 21.3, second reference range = 18.5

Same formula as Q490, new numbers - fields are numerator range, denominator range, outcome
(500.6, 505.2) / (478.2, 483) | 1.04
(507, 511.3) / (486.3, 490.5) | 0.87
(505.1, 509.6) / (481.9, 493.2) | 0.92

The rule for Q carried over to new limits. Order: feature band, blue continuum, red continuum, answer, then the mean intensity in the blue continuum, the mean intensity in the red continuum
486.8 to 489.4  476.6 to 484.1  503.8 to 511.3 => -0.46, 18.3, 17.9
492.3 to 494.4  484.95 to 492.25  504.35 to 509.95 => -0.29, 21.7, 18.3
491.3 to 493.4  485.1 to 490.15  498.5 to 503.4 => -0.23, 21.6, 17.8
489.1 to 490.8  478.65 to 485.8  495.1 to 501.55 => -0.34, 19.5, 18.7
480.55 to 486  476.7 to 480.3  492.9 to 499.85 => -0.37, 17.4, 20.8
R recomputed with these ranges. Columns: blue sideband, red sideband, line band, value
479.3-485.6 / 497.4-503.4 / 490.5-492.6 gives -0.34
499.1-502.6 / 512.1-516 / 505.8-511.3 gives 0.10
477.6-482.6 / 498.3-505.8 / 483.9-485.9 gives -0.20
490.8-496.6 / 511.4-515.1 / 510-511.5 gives 0.15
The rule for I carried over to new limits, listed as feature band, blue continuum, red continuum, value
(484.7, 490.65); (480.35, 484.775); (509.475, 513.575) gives -0.14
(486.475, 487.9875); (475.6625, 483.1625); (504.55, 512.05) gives -0.17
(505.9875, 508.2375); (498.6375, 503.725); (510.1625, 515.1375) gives -0.01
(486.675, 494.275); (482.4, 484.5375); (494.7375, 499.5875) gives -0.15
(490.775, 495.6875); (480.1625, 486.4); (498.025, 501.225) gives -0.23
